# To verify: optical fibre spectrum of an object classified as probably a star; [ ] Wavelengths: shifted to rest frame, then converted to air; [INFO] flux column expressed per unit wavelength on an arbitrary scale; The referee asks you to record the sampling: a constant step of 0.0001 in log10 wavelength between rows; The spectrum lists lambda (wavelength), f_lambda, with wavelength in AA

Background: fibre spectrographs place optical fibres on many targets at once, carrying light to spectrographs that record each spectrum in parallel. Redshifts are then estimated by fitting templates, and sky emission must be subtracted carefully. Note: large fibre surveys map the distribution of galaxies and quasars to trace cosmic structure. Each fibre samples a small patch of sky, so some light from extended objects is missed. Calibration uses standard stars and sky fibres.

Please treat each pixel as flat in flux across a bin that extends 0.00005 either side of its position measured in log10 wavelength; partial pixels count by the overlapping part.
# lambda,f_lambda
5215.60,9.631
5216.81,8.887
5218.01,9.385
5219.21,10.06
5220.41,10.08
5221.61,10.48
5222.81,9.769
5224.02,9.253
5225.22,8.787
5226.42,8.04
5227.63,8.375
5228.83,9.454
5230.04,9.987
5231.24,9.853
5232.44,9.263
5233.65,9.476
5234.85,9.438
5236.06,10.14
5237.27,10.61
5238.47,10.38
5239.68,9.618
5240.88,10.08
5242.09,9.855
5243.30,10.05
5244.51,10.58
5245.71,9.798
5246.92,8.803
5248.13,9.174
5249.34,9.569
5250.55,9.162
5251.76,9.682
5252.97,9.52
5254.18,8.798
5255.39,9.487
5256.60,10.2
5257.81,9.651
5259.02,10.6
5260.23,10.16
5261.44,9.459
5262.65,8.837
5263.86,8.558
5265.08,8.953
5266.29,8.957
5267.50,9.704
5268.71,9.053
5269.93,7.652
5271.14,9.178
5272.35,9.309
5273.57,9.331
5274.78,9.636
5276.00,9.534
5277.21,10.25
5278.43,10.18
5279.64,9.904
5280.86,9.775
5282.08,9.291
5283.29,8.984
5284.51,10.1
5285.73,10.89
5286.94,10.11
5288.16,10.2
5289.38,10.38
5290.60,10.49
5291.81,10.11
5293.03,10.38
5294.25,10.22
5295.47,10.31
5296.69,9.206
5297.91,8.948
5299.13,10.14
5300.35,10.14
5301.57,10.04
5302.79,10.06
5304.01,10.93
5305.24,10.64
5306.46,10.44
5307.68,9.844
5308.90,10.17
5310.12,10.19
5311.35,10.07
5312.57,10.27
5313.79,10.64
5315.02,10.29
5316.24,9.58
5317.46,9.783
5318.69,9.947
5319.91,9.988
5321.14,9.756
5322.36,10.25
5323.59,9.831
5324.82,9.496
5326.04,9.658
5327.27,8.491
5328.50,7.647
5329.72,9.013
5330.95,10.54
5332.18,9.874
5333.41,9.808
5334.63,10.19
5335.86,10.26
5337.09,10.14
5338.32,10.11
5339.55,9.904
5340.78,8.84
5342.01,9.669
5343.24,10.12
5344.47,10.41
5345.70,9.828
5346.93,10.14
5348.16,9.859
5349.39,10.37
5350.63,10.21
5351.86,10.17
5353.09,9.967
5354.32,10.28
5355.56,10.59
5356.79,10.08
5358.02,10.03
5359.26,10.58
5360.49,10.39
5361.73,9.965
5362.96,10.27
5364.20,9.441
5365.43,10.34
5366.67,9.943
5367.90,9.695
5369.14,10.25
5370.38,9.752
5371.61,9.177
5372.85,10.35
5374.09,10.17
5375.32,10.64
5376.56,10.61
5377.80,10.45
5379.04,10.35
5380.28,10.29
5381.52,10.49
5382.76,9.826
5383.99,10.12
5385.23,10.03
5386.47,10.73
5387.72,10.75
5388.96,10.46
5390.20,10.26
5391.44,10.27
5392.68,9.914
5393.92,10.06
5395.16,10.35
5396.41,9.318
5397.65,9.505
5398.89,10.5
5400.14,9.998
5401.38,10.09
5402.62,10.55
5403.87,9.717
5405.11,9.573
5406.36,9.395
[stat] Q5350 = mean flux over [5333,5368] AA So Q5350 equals 10.1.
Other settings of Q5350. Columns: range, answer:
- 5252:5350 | 9.8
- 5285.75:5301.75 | 10.1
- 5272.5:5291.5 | 9.92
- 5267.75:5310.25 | 9.88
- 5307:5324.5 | 10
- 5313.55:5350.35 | 9.81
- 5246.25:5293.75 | 9.59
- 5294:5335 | 9.89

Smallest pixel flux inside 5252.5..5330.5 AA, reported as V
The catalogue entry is 7.647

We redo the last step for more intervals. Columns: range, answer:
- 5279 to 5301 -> 8.948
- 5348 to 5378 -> 9.177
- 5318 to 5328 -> 8.491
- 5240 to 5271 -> 7.652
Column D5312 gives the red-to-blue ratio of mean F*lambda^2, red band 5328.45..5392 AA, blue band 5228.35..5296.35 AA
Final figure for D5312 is 1.08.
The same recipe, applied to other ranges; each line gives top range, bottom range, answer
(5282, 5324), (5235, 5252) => 1.05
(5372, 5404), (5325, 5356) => 1.06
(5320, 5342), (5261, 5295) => 1.02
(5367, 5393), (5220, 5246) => 1.11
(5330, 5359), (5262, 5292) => 1.08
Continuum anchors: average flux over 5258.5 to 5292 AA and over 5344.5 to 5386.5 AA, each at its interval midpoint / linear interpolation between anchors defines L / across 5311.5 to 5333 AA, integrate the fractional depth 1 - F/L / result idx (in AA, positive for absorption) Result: 0.4 AA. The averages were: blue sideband 9.62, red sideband 10.2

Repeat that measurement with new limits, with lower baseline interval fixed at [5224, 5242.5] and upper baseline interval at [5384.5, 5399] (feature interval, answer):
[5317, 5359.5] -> 0.3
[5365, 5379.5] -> -0.1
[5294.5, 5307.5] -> -0.4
